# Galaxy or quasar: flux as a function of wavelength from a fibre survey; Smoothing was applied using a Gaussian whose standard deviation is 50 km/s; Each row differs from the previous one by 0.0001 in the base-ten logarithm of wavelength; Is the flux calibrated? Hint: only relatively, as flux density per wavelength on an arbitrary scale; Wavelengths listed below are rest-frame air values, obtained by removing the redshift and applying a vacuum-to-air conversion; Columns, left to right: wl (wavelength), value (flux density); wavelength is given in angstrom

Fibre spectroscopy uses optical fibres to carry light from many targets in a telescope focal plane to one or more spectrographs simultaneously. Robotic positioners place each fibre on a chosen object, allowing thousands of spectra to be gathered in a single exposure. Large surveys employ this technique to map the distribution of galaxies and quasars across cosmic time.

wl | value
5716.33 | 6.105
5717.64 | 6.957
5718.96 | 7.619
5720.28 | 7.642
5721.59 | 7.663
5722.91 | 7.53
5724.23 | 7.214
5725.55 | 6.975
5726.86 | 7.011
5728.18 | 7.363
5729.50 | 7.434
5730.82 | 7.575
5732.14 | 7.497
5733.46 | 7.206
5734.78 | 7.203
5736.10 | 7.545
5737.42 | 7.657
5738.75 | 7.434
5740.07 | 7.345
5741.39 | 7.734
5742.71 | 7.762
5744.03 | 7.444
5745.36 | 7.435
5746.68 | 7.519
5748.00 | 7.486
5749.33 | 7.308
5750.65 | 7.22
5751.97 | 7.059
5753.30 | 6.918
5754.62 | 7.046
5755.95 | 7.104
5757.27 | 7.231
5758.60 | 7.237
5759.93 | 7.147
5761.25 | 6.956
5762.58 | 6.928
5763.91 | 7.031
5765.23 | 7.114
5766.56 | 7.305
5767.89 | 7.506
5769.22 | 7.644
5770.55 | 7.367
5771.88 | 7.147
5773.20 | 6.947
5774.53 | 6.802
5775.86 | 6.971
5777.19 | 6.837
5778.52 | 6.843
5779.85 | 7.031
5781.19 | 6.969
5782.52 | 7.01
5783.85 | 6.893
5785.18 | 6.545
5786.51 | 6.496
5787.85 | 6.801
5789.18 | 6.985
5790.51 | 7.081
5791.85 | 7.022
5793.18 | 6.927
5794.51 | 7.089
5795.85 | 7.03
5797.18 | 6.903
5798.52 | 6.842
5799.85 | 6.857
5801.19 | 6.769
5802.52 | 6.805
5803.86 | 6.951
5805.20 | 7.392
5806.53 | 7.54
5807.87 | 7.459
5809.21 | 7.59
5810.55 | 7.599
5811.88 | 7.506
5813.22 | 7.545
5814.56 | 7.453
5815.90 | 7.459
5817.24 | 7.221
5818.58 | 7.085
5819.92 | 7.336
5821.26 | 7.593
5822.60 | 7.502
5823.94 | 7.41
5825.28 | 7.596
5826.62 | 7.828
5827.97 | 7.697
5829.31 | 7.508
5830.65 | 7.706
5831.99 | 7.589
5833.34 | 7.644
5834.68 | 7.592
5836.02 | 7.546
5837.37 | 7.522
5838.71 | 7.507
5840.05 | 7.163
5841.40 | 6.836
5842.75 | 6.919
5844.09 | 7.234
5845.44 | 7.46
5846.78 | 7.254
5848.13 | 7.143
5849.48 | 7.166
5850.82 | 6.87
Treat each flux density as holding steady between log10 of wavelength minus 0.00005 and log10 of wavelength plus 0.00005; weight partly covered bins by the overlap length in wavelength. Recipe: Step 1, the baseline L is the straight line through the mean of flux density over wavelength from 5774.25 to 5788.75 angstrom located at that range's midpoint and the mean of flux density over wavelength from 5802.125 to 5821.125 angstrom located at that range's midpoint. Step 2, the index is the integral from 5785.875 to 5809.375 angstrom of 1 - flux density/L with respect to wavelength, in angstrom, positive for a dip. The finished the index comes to 0.3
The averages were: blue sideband 6.84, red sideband 7.37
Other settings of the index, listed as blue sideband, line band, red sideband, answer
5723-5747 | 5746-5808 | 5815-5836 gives 3.3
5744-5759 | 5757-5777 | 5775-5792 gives -0.2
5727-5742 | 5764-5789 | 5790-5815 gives 0.9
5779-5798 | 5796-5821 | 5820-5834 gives 0.1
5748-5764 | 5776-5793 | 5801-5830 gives 0.9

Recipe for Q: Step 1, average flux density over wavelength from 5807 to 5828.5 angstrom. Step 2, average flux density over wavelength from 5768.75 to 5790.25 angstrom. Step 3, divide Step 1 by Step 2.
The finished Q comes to 1.08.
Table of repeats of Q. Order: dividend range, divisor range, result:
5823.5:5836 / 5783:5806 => 1.10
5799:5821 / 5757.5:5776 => 1.02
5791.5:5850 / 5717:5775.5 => 1.00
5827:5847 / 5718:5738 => 1.00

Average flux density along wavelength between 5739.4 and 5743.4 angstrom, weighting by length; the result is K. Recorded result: 7.63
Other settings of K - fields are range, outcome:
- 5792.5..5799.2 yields 6.97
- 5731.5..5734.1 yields 7.35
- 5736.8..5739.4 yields 7.52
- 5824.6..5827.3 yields 7.69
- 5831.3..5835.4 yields 7.61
